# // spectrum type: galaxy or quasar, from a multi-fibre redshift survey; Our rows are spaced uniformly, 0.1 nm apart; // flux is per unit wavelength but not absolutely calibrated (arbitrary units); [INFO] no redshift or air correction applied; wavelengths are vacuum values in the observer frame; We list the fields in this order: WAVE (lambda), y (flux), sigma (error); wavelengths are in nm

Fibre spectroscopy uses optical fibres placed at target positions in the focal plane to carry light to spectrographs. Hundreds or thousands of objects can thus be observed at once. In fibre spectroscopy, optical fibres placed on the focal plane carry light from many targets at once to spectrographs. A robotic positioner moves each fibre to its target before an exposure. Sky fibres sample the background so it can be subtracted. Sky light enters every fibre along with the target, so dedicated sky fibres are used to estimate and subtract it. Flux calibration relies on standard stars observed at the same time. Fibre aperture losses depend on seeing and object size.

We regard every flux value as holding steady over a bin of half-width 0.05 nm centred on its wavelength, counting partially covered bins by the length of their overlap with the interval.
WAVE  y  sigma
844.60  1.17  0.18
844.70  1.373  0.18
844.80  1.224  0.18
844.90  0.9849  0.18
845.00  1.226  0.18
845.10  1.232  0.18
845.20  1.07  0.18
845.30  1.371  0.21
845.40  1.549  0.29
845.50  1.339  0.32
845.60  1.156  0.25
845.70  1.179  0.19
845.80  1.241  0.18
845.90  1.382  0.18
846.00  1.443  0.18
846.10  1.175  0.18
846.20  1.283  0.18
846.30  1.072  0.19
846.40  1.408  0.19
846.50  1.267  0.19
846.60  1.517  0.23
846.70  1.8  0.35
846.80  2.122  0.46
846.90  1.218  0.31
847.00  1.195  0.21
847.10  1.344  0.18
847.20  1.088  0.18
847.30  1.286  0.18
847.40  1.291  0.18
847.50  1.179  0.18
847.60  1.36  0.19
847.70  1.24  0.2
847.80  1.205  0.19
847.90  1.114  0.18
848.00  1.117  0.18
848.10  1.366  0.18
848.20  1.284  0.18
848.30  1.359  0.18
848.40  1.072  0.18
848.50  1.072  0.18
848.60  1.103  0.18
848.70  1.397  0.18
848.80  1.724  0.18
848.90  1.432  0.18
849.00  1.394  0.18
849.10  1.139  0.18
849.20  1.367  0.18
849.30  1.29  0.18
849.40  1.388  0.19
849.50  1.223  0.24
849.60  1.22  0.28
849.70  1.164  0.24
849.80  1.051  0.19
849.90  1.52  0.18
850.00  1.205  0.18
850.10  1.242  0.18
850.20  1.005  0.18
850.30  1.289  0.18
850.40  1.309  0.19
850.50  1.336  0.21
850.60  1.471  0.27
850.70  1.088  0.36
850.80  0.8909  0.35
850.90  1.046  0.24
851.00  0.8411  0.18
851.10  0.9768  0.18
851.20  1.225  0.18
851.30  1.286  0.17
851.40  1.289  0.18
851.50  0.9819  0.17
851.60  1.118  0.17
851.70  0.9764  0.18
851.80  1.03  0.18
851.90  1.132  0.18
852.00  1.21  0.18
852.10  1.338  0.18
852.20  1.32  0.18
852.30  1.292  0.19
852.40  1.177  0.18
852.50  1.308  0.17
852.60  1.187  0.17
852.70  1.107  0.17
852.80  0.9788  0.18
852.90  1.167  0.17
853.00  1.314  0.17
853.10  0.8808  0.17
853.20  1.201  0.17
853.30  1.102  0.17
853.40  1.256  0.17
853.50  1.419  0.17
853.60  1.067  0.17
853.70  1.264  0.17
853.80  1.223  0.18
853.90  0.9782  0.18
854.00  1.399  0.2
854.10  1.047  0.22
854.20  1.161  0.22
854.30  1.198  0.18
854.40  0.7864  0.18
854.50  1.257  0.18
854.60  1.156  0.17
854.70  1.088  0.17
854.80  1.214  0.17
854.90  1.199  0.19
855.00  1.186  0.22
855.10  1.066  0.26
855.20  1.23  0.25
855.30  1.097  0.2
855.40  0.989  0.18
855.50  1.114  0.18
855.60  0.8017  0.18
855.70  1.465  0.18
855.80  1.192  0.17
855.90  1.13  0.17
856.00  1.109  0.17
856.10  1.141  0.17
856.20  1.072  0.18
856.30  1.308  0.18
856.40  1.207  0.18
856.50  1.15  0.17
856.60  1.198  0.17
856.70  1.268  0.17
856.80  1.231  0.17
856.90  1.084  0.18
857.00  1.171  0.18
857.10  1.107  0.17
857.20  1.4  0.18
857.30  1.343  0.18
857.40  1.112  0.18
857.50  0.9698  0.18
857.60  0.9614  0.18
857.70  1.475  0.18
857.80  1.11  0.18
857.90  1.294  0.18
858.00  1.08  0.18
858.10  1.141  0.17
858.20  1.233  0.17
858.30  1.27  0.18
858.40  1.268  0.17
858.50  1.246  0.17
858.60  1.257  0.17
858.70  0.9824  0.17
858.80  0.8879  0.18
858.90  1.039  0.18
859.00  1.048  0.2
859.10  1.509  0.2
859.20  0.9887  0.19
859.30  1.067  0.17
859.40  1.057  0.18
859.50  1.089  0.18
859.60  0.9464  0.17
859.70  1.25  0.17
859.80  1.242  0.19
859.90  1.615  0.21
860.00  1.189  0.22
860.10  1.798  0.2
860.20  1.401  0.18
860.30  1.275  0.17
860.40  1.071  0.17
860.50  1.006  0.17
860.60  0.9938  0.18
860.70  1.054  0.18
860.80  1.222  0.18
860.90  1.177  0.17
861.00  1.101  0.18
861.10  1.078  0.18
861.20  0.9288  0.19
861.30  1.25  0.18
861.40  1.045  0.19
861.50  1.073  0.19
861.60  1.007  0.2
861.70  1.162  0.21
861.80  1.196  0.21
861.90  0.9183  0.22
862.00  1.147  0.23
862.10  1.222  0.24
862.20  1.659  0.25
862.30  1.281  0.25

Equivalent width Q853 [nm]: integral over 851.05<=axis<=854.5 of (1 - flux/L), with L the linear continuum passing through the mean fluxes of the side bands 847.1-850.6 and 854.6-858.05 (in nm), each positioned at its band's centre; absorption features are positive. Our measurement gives 0.15 nm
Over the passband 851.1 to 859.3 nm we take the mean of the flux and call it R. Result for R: 1.16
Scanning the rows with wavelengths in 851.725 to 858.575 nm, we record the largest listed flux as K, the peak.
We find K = 1.475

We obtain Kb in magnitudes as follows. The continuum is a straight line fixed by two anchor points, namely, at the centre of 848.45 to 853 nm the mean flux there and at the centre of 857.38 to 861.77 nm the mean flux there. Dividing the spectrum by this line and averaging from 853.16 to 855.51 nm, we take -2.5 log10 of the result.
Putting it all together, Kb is 0.03 mag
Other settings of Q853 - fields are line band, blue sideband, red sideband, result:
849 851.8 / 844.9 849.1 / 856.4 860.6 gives 0.19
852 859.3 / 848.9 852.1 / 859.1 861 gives 0.17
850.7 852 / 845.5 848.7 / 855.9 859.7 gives 0.17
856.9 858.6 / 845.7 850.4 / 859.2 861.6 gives -0.01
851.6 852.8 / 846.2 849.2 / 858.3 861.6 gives 0.08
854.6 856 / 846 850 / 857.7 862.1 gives 0.09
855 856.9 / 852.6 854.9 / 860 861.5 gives 0.01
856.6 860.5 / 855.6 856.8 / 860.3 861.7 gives -0.19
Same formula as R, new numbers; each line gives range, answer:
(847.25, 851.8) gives 1.22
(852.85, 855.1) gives 1.16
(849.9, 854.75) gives 1.16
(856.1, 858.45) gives 1.19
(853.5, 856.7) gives 1.15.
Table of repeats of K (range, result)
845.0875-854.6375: 2.122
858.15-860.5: 1.798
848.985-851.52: 1.52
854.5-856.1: 1.465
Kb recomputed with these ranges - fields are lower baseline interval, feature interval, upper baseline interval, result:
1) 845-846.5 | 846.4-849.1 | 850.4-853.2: -0.08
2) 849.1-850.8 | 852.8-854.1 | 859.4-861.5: 0.04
